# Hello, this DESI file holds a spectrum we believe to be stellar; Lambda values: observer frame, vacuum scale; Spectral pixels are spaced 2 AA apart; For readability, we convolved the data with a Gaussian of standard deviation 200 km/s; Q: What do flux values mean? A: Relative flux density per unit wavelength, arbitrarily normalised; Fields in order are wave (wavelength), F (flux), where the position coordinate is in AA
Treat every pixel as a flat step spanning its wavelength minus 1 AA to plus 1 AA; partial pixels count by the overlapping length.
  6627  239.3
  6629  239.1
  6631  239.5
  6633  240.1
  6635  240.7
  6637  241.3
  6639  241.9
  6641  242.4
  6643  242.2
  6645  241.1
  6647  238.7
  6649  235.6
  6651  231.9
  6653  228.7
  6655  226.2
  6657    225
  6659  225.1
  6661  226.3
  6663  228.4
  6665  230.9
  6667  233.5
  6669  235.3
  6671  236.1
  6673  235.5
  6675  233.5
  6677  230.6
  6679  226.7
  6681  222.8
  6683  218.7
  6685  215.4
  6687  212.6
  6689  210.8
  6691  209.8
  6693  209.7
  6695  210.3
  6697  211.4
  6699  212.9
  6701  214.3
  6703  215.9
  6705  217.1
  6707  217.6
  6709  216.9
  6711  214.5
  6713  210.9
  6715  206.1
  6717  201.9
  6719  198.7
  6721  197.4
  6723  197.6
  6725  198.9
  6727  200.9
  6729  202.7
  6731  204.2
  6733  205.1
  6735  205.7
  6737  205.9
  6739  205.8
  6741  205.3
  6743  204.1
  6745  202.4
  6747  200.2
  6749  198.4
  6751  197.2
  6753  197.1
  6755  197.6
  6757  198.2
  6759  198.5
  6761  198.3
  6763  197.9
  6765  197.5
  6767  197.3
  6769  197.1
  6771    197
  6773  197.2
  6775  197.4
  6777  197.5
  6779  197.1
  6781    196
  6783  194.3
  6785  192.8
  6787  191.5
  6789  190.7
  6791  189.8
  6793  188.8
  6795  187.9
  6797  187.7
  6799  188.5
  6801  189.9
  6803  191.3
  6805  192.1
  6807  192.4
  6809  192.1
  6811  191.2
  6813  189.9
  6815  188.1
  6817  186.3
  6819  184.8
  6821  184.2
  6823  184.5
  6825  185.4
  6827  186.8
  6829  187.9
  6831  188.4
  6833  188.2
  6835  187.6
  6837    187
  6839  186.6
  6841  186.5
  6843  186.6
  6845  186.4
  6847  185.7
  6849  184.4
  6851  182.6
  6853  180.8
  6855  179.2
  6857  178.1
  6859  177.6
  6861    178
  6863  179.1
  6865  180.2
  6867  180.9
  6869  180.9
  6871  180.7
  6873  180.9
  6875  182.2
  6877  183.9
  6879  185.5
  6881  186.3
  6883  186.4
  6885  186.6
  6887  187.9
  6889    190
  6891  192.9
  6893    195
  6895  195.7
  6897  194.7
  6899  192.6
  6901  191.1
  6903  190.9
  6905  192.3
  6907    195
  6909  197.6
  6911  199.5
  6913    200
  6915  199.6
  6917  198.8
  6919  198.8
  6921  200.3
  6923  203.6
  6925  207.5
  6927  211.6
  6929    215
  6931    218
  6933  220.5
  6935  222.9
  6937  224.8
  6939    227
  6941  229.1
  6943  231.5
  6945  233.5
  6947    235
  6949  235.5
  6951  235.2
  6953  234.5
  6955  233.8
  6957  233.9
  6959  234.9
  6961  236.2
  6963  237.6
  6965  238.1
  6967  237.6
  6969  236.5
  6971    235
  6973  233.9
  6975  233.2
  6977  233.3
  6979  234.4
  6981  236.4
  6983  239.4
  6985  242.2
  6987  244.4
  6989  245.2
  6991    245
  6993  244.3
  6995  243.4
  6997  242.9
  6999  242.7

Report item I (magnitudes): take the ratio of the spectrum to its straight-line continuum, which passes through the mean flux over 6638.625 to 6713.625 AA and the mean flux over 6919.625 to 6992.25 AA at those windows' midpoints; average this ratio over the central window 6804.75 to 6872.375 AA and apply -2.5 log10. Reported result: 0.23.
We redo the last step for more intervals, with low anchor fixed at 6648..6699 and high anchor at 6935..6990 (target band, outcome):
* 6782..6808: 0.20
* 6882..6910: 0.21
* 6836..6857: 0.24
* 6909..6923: 0.17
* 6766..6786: 0.16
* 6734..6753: 0.12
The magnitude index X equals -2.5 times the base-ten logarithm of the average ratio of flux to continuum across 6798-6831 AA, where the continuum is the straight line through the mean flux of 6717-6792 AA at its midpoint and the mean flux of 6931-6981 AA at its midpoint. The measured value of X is 0.11 mag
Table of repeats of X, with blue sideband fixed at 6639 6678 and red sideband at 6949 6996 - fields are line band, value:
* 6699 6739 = 0.13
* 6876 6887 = 0.26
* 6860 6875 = 0.29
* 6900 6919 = 0.20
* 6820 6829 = 0.26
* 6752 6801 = 0.20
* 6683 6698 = 0.11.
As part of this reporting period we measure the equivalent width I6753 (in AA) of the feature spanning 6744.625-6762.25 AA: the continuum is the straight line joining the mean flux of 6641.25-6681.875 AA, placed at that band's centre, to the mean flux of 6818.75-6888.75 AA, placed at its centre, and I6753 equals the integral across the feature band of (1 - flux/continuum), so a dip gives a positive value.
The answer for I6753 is 0.9 AA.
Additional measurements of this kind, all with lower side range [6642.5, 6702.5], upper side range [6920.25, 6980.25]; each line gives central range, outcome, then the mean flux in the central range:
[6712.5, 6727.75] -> 1.6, 201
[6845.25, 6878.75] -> 6.8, 181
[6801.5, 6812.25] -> 1.7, 192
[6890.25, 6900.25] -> 1.5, 194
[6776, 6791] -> 2.1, 194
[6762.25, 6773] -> 1.4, 197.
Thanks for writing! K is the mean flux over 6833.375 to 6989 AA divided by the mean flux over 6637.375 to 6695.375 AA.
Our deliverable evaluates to 0.9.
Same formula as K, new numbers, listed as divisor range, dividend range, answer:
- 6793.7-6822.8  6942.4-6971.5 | 1.25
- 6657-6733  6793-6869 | 0.86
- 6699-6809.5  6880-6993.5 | 1.09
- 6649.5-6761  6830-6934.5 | 0.90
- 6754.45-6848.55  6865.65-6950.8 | 1.06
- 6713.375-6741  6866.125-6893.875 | 0.92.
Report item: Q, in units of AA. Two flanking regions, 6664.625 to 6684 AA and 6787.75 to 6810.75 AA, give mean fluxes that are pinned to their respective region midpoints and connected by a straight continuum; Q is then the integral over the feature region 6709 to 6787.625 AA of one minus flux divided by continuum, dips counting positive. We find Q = 2.3 AA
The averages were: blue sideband 230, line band 200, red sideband 190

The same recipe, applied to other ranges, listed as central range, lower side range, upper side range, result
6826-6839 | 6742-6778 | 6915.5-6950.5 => 1.2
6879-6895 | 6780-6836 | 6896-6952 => 1.1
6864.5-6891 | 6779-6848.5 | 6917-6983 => 2.9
